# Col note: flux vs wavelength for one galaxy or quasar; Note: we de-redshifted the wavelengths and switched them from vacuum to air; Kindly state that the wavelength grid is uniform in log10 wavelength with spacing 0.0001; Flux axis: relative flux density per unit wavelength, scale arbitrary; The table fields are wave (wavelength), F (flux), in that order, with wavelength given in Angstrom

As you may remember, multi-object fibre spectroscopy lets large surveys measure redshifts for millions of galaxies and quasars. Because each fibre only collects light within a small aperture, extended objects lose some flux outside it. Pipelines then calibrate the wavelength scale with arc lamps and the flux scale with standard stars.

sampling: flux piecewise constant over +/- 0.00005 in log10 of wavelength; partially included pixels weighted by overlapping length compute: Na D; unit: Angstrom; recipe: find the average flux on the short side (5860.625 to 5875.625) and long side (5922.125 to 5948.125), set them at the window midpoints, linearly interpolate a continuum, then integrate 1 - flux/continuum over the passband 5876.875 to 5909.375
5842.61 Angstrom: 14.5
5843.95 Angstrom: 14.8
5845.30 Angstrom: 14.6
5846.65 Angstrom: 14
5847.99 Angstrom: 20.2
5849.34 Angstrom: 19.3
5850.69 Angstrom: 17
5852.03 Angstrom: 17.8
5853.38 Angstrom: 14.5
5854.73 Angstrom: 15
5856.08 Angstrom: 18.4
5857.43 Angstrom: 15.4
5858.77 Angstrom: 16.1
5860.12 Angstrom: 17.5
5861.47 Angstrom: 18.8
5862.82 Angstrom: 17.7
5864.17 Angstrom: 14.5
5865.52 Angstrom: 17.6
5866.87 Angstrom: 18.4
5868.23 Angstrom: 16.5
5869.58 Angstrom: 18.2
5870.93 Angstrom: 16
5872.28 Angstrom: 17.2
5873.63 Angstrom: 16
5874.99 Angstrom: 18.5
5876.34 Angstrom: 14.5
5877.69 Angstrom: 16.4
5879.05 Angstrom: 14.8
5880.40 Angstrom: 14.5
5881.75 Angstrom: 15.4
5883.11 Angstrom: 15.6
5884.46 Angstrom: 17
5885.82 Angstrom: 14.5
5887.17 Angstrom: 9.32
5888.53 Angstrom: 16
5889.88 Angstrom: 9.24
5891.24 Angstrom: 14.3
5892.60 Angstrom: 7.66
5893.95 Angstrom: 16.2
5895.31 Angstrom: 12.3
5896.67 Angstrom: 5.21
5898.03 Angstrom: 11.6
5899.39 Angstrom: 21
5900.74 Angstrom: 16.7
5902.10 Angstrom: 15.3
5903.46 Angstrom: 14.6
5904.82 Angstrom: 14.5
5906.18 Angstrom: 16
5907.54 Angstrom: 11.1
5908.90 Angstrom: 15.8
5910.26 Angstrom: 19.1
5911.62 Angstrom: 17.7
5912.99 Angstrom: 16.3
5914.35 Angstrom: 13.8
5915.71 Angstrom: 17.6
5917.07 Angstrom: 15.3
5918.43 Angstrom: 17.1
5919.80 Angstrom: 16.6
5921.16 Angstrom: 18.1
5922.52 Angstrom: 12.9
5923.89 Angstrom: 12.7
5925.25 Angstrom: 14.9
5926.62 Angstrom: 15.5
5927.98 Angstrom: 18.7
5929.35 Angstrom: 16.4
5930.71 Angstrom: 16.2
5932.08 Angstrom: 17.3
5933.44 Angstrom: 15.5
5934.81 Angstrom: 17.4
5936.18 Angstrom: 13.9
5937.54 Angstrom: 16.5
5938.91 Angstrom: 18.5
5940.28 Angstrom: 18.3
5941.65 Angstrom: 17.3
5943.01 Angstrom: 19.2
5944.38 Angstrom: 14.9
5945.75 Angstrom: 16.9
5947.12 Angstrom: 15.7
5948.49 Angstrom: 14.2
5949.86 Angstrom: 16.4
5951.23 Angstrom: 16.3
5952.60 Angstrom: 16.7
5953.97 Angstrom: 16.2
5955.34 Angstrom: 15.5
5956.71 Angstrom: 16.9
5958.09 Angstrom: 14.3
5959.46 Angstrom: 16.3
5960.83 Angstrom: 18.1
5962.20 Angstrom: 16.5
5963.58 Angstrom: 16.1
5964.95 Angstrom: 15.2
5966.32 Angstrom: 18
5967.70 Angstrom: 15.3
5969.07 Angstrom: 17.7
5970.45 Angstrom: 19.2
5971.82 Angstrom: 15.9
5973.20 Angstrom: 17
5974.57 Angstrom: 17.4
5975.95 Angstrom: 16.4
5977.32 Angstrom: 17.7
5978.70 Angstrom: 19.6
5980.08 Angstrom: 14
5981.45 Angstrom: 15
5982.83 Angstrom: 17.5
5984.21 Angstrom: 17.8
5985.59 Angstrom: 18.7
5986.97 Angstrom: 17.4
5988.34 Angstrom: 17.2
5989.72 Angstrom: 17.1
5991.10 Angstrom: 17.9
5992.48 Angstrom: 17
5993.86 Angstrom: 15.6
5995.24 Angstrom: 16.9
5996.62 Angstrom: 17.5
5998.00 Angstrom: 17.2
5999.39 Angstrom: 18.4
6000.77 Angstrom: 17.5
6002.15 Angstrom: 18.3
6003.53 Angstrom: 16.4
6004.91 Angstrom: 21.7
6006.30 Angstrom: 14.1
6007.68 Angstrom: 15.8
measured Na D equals 5.6 Angstrom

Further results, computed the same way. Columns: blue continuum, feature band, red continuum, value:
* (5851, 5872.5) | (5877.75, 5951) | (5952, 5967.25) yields 5.6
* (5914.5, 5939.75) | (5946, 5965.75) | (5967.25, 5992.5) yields 0.8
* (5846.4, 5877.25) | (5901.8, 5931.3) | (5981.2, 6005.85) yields 2.5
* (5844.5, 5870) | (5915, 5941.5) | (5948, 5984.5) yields 0.6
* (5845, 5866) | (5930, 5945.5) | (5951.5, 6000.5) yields 0.0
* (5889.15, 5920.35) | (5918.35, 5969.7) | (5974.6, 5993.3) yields -1.5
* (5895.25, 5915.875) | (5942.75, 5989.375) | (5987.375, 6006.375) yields -0.2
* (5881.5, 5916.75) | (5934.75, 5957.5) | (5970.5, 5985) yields -0.8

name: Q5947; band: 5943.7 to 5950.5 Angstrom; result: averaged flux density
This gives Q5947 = 15.6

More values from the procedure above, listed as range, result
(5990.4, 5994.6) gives 16.8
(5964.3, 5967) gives 16.6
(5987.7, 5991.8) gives 17.4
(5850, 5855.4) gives 16.1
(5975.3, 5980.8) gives 16.9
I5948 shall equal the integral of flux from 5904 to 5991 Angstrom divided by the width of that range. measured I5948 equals 16.4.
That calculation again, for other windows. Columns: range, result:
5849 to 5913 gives 15.4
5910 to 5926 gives 15.9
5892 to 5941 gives 15.4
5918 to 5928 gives 15.6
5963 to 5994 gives 17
